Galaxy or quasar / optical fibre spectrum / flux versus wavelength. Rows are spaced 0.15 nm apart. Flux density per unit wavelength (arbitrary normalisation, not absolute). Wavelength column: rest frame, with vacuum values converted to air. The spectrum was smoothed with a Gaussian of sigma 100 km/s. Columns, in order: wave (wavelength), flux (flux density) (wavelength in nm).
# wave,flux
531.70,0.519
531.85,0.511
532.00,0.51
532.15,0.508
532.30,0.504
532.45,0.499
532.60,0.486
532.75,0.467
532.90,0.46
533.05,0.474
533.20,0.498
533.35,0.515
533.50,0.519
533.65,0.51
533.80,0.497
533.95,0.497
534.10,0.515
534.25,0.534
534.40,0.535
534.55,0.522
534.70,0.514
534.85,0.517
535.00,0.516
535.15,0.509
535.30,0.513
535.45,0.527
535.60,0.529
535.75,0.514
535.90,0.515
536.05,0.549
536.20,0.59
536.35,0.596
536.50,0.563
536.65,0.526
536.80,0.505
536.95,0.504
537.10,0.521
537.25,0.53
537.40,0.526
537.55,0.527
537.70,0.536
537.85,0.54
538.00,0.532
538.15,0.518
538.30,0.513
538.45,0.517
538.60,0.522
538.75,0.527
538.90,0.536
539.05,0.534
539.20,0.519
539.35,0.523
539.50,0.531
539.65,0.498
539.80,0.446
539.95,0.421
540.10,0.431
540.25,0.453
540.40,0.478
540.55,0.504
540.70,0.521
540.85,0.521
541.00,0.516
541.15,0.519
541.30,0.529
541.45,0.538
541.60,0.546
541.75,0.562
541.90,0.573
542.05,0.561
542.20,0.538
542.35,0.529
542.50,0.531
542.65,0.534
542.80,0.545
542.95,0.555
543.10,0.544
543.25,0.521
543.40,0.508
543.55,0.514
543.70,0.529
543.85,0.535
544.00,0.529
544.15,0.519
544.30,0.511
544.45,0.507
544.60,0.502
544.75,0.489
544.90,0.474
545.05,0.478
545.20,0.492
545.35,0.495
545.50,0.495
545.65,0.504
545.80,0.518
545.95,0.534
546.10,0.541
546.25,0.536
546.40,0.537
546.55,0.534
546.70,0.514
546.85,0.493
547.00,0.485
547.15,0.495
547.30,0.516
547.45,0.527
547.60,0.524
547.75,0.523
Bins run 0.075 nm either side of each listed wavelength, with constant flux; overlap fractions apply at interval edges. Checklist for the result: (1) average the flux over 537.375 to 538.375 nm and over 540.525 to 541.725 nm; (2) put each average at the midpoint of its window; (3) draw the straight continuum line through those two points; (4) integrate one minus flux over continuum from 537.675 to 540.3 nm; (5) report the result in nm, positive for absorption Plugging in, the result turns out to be 0.11 nm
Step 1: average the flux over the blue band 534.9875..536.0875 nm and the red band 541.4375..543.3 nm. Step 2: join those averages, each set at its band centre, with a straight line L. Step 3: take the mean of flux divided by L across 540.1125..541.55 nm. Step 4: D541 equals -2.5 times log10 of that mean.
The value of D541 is 0.07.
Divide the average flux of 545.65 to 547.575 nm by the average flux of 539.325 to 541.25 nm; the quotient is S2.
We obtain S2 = 1.06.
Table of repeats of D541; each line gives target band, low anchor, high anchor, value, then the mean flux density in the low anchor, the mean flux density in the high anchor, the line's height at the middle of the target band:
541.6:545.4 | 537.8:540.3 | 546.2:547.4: -0.03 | 0.504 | 0.514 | 0.509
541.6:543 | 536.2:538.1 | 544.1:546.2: -0.06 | 0.536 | 0.504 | 0.516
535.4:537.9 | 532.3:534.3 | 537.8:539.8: -0.05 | 0.498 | 0.521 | 0.512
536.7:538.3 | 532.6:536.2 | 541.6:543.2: 0.00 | 0.512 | 0.547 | 0.525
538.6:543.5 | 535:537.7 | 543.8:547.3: 0.00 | 0.532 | 0.509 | 0.52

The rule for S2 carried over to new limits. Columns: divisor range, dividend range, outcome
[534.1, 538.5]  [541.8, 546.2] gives 0.99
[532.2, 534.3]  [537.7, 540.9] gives 1.01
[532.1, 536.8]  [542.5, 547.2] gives 1.00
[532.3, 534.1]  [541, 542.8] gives 1.09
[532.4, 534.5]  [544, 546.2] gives 1.01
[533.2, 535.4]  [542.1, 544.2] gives 1.03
